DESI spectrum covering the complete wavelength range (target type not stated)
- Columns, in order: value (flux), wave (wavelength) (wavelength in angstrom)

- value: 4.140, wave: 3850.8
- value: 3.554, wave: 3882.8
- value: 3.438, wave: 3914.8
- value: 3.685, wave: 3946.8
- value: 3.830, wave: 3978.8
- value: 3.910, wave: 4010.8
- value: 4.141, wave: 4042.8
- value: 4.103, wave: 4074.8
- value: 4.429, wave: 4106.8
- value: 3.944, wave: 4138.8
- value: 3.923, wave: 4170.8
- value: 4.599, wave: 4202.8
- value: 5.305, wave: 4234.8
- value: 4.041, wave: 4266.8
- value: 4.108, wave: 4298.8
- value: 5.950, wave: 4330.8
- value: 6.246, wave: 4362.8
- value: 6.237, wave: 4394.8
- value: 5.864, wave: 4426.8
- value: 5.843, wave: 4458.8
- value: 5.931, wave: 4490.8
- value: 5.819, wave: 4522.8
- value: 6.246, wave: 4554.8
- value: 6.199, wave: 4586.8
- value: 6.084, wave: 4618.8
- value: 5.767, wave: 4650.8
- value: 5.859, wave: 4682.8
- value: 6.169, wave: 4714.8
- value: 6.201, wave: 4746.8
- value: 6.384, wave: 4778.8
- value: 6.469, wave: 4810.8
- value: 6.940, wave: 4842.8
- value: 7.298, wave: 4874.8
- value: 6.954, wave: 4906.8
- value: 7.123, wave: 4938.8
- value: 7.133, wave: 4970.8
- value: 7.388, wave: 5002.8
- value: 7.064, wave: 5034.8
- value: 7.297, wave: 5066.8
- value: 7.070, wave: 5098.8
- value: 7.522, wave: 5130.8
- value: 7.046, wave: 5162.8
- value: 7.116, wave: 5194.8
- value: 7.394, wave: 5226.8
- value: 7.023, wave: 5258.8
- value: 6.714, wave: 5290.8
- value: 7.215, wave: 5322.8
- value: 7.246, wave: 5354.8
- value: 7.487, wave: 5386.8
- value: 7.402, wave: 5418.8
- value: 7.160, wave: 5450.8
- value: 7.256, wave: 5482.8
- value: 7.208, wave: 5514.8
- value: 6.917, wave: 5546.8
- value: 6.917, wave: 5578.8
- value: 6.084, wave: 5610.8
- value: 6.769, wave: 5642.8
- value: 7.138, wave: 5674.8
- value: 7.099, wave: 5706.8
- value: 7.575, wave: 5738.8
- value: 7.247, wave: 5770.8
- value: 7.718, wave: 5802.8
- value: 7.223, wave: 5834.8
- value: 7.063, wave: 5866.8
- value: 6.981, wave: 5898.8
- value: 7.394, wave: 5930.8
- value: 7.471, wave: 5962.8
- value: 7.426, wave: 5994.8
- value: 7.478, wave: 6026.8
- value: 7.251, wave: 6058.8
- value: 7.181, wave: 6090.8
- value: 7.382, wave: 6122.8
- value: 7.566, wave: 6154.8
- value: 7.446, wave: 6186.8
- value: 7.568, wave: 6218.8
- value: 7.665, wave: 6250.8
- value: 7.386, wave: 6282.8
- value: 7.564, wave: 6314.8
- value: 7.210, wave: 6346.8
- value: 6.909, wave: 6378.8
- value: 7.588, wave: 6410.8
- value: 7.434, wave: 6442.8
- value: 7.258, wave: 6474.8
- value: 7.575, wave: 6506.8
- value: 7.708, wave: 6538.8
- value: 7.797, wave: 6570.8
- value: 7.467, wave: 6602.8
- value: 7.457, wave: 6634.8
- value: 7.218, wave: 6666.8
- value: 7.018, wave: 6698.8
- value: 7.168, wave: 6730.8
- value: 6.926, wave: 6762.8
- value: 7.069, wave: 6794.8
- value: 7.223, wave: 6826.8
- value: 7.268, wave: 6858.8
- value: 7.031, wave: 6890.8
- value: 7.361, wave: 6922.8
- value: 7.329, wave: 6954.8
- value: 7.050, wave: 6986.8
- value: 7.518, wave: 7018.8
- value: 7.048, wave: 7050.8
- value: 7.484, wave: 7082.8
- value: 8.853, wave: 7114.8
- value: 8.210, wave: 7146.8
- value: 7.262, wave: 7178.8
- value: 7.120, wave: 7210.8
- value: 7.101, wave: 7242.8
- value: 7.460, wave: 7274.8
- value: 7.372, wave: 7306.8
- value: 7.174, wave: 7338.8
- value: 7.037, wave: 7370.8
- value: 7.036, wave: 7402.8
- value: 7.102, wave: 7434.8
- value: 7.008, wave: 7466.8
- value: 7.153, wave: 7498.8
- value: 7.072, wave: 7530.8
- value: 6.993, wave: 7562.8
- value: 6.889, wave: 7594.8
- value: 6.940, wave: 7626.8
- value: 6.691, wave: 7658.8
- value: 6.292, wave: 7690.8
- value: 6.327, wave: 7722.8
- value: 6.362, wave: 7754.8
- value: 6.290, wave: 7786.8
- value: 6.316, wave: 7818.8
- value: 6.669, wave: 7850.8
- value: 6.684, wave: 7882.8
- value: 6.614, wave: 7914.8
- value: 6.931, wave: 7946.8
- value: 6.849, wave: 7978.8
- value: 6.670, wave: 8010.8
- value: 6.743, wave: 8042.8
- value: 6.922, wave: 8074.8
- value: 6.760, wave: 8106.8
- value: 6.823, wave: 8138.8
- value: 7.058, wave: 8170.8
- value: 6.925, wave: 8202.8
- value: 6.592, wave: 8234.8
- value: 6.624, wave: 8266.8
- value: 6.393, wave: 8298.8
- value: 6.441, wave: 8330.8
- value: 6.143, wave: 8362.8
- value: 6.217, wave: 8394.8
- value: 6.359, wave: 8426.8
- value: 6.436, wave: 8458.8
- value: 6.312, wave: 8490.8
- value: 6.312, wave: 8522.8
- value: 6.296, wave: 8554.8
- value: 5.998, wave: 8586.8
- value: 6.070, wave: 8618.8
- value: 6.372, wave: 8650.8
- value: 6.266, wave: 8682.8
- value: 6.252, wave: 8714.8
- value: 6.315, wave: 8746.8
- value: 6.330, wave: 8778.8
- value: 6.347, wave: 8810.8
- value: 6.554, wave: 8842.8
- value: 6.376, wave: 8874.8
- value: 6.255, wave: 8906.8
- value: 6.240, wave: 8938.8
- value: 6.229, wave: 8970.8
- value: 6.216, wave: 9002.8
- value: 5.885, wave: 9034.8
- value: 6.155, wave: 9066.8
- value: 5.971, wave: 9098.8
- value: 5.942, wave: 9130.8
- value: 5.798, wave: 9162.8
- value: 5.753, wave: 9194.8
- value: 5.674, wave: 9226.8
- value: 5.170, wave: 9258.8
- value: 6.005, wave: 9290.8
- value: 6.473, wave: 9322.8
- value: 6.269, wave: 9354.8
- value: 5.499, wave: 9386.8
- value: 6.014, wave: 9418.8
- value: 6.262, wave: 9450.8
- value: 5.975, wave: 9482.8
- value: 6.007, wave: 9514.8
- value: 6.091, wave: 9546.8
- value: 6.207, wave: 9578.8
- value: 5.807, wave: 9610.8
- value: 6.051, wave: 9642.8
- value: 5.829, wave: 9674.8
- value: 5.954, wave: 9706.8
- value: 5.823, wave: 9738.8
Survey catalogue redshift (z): 0.084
